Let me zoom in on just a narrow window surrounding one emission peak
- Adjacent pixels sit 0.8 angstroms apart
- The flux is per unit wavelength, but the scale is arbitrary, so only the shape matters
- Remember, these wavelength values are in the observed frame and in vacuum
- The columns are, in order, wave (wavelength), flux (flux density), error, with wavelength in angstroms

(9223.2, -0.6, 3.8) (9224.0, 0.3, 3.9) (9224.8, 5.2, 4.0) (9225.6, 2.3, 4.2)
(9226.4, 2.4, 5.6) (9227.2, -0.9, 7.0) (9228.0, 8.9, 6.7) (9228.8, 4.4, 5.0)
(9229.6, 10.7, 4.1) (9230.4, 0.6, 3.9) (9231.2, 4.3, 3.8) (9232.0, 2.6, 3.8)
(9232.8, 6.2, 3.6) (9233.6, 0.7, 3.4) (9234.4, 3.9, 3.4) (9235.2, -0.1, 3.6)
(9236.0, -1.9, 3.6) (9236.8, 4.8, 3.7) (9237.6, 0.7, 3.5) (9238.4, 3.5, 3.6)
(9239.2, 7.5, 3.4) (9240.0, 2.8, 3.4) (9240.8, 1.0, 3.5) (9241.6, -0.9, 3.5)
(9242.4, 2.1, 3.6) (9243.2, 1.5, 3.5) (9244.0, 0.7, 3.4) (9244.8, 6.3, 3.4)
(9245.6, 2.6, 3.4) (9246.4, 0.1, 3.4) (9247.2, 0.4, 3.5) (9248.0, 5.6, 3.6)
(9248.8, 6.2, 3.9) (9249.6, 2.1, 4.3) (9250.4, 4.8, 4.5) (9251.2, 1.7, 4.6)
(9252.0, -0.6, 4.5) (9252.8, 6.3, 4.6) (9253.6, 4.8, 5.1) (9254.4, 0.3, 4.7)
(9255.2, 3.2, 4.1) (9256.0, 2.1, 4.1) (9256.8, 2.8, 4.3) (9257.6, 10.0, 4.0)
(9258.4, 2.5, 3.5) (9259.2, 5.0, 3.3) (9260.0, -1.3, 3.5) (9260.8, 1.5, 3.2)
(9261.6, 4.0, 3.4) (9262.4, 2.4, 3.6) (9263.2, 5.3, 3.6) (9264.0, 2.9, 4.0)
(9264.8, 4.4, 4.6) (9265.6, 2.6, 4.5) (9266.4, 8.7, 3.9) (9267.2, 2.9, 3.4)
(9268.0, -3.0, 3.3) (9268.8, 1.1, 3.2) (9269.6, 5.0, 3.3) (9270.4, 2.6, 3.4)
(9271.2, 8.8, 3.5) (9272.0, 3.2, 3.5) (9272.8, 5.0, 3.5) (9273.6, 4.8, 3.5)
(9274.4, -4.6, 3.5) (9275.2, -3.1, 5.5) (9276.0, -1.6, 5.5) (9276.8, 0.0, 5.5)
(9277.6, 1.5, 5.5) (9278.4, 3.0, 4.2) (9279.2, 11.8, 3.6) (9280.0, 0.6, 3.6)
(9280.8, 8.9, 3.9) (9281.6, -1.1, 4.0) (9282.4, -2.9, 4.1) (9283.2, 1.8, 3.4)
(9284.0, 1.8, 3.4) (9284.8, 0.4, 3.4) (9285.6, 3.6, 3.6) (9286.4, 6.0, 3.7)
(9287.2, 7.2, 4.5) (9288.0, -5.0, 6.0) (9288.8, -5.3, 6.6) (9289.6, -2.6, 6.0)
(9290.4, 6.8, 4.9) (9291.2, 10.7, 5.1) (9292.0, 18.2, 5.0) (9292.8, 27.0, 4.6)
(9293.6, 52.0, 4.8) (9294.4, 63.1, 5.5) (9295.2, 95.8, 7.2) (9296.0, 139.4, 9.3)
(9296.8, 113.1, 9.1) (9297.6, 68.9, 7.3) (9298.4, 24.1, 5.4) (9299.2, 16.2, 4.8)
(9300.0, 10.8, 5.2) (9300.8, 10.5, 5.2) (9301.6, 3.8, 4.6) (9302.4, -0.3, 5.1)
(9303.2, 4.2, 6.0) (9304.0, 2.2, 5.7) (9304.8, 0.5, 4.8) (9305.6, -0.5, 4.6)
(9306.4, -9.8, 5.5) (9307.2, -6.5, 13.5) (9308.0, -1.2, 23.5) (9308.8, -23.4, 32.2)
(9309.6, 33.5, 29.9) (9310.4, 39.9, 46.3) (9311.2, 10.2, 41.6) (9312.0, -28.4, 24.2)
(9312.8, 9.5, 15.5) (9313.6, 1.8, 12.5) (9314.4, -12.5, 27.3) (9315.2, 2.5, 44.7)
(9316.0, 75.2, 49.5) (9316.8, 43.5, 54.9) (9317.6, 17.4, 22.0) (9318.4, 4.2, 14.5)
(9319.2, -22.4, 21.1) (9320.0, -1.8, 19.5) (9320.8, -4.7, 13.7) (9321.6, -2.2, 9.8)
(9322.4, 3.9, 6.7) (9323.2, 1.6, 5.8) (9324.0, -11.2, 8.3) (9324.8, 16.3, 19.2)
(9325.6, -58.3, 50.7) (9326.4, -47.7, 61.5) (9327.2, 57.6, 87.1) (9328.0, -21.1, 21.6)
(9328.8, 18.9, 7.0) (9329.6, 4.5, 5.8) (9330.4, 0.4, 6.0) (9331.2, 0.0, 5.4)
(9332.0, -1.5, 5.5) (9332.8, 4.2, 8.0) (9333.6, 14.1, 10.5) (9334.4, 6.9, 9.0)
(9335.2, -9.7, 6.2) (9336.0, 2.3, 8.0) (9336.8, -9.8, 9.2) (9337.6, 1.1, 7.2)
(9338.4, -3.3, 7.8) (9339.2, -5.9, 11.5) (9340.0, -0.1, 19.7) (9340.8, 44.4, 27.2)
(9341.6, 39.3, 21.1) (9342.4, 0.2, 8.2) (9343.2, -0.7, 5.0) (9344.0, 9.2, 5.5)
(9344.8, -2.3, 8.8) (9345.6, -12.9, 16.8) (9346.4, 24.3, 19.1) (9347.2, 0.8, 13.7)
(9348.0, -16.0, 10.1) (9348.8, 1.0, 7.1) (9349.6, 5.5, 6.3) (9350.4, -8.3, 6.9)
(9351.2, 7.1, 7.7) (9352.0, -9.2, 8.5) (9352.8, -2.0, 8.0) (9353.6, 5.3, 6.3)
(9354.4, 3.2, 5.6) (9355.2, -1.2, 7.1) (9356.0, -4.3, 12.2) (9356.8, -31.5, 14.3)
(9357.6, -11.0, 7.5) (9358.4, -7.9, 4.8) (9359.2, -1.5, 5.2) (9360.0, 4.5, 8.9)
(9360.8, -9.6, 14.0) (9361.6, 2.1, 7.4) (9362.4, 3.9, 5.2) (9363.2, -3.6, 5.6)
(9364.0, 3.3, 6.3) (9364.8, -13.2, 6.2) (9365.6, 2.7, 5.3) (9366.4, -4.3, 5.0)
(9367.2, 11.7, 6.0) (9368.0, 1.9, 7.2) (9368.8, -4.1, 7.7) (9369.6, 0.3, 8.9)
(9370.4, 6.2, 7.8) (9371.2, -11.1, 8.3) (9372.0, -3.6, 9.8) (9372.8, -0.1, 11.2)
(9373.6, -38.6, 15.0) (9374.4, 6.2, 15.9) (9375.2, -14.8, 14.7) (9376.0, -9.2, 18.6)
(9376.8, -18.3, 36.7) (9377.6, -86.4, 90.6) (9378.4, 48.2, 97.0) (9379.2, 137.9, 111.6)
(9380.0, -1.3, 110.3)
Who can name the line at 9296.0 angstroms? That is [O III]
